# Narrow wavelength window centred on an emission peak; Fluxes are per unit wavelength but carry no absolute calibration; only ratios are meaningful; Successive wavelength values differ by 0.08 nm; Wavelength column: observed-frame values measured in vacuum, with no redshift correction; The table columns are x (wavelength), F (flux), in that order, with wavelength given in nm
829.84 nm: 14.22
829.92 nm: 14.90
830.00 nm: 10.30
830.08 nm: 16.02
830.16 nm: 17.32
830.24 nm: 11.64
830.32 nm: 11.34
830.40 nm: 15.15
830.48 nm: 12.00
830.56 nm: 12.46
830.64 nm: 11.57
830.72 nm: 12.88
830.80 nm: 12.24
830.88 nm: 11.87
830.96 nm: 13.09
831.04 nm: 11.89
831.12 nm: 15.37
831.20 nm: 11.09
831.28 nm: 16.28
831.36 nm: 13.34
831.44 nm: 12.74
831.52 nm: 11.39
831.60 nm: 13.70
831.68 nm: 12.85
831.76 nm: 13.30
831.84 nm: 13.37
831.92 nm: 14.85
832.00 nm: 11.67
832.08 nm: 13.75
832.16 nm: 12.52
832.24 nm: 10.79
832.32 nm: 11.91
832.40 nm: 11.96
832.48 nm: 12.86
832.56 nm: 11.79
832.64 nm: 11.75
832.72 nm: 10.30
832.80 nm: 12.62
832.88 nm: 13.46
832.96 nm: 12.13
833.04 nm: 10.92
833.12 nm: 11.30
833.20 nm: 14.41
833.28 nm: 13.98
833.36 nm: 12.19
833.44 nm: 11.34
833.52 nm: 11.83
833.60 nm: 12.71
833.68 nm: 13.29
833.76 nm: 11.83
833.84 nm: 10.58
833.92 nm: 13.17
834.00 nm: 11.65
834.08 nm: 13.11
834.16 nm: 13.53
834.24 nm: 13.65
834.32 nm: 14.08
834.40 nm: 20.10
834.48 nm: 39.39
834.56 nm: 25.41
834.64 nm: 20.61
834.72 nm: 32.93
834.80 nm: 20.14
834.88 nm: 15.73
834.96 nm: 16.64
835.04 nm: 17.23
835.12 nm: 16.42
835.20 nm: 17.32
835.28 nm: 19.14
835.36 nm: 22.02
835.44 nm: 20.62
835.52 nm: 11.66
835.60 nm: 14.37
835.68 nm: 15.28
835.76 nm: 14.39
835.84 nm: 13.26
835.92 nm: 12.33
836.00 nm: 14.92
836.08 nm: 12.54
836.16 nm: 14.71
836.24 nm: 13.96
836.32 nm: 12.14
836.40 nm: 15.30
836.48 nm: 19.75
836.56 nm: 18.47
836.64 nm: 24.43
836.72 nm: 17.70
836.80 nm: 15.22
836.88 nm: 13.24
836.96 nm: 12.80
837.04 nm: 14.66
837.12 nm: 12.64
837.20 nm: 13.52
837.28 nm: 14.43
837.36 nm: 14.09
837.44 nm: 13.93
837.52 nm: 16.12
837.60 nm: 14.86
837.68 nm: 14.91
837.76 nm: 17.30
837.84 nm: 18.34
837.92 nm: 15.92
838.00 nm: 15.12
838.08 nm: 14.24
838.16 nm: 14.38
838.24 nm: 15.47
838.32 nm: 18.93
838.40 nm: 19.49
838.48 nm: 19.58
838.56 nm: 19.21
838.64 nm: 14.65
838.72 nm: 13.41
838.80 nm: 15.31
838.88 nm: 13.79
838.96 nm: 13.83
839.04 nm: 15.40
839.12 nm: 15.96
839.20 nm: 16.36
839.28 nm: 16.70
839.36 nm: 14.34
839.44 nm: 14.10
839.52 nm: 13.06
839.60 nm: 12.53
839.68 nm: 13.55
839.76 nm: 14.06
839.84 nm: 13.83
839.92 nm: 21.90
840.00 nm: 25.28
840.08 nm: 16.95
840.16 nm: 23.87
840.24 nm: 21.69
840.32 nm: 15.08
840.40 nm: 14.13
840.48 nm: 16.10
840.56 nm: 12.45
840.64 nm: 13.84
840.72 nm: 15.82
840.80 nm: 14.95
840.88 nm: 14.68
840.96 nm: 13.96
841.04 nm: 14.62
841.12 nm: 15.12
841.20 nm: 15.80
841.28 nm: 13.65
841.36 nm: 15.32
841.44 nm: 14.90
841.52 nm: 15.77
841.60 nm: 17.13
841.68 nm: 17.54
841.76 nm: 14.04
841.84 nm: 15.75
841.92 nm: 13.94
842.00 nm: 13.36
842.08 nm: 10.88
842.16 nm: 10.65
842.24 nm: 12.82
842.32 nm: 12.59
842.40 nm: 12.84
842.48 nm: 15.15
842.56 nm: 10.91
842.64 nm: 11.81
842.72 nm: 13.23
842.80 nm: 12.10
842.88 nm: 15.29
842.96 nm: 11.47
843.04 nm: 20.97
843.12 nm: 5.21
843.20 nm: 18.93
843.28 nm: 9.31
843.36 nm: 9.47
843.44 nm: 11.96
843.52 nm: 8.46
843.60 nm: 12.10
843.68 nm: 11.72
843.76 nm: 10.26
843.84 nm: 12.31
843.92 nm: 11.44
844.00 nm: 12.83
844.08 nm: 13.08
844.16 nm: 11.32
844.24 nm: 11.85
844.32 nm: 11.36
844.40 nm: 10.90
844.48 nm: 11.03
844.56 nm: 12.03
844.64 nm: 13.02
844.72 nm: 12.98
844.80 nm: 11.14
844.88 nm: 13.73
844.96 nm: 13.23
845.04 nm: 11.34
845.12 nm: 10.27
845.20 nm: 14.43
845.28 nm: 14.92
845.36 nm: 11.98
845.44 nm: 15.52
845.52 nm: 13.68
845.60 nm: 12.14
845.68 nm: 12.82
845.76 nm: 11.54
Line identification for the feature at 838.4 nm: H-alpha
